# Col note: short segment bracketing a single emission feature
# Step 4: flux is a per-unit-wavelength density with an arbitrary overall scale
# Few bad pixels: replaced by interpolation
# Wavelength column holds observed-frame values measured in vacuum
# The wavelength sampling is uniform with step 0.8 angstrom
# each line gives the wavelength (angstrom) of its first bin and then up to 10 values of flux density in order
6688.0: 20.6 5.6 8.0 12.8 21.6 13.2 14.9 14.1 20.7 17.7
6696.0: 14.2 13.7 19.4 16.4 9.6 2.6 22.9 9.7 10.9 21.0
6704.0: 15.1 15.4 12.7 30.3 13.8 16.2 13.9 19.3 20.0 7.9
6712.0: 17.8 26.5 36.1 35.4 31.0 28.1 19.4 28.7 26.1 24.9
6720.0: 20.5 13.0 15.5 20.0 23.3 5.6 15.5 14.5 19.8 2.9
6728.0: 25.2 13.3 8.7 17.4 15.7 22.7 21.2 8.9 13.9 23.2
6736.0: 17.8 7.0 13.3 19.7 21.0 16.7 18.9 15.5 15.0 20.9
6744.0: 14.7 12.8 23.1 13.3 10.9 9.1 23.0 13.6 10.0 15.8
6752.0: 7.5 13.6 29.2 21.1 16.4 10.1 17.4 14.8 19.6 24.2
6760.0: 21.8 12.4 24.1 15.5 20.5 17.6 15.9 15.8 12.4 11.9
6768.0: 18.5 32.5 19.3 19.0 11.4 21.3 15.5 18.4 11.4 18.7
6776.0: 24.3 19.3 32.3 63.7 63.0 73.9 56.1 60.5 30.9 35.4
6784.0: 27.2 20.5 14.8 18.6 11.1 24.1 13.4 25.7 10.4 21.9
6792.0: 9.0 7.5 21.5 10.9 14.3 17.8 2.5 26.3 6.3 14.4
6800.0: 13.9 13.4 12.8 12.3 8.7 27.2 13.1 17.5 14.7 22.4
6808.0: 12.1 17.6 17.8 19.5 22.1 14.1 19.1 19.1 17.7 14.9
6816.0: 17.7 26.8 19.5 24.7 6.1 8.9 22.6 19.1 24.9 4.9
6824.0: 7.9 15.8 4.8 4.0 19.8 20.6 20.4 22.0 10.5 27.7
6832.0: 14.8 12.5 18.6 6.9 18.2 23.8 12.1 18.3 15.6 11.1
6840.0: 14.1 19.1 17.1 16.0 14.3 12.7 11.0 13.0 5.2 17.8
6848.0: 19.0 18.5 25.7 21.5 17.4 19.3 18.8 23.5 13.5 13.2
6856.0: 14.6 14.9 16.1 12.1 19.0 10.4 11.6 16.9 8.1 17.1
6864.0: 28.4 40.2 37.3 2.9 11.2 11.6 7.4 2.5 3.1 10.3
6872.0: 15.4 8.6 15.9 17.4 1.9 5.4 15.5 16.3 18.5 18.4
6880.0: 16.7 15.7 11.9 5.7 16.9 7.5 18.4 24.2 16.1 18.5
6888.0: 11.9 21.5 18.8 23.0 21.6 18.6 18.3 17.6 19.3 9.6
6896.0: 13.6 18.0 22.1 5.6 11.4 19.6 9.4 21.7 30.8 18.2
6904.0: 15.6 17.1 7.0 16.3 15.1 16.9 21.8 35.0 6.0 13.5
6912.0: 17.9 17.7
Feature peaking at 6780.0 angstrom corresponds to [O III]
